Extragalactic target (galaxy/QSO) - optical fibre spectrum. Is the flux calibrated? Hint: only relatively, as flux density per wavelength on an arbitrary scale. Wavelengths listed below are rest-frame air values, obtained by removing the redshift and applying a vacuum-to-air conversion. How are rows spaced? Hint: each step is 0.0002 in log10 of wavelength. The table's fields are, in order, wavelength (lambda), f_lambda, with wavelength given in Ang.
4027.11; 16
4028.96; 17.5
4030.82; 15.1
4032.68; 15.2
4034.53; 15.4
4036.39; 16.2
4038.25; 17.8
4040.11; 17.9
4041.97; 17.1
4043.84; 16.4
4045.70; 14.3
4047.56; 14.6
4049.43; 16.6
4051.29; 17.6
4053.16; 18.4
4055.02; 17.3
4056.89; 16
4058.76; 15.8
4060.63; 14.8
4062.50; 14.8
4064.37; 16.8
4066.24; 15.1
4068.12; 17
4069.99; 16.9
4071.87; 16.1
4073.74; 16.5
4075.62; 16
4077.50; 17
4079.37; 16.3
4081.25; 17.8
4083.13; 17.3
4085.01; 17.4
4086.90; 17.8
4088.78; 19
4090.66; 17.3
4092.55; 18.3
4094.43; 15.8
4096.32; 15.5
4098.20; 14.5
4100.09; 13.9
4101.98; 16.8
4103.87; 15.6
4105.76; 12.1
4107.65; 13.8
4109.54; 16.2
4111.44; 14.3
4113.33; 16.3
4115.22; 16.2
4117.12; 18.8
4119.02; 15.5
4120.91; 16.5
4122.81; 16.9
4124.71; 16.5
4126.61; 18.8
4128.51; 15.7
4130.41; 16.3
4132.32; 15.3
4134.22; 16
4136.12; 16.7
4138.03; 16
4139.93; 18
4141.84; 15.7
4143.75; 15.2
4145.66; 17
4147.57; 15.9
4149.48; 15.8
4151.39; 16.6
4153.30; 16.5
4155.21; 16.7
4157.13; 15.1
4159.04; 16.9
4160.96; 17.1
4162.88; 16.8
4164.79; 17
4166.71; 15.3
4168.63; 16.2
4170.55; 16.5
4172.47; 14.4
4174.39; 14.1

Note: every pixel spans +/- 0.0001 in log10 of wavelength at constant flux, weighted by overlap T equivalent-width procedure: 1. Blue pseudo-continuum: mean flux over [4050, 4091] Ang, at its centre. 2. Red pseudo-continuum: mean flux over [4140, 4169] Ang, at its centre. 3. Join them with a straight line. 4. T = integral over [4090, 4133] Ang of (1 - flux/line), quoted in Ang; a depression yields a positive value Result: 1.5 Ang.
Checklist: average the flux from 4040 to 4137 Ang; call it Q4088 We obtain 16.3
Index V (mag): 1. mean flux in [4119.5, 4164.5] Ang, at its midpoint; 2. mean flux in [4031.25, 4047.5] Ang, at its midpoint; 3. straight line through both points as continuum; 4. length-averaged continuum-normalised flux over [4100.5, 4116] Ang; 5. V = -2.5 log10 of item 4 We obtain 0.09 mag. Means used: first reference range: 16.2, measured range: 15.1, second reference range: 16.4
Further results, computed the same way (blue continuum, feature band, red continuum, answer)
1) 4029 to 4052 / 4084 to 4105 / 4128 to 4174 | -0.020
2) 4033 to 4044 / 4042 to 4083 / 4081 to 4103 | 0.027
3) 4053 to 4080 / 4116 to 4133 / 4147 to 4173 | -0.030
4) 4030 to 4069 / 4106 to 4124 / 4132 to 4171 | 0.025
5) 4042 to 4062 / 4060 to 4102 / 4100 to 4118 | -0.044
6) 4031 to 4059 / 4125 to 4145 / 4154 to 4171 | 0.001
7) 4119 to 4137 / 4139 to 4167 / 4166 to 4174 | -0.034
